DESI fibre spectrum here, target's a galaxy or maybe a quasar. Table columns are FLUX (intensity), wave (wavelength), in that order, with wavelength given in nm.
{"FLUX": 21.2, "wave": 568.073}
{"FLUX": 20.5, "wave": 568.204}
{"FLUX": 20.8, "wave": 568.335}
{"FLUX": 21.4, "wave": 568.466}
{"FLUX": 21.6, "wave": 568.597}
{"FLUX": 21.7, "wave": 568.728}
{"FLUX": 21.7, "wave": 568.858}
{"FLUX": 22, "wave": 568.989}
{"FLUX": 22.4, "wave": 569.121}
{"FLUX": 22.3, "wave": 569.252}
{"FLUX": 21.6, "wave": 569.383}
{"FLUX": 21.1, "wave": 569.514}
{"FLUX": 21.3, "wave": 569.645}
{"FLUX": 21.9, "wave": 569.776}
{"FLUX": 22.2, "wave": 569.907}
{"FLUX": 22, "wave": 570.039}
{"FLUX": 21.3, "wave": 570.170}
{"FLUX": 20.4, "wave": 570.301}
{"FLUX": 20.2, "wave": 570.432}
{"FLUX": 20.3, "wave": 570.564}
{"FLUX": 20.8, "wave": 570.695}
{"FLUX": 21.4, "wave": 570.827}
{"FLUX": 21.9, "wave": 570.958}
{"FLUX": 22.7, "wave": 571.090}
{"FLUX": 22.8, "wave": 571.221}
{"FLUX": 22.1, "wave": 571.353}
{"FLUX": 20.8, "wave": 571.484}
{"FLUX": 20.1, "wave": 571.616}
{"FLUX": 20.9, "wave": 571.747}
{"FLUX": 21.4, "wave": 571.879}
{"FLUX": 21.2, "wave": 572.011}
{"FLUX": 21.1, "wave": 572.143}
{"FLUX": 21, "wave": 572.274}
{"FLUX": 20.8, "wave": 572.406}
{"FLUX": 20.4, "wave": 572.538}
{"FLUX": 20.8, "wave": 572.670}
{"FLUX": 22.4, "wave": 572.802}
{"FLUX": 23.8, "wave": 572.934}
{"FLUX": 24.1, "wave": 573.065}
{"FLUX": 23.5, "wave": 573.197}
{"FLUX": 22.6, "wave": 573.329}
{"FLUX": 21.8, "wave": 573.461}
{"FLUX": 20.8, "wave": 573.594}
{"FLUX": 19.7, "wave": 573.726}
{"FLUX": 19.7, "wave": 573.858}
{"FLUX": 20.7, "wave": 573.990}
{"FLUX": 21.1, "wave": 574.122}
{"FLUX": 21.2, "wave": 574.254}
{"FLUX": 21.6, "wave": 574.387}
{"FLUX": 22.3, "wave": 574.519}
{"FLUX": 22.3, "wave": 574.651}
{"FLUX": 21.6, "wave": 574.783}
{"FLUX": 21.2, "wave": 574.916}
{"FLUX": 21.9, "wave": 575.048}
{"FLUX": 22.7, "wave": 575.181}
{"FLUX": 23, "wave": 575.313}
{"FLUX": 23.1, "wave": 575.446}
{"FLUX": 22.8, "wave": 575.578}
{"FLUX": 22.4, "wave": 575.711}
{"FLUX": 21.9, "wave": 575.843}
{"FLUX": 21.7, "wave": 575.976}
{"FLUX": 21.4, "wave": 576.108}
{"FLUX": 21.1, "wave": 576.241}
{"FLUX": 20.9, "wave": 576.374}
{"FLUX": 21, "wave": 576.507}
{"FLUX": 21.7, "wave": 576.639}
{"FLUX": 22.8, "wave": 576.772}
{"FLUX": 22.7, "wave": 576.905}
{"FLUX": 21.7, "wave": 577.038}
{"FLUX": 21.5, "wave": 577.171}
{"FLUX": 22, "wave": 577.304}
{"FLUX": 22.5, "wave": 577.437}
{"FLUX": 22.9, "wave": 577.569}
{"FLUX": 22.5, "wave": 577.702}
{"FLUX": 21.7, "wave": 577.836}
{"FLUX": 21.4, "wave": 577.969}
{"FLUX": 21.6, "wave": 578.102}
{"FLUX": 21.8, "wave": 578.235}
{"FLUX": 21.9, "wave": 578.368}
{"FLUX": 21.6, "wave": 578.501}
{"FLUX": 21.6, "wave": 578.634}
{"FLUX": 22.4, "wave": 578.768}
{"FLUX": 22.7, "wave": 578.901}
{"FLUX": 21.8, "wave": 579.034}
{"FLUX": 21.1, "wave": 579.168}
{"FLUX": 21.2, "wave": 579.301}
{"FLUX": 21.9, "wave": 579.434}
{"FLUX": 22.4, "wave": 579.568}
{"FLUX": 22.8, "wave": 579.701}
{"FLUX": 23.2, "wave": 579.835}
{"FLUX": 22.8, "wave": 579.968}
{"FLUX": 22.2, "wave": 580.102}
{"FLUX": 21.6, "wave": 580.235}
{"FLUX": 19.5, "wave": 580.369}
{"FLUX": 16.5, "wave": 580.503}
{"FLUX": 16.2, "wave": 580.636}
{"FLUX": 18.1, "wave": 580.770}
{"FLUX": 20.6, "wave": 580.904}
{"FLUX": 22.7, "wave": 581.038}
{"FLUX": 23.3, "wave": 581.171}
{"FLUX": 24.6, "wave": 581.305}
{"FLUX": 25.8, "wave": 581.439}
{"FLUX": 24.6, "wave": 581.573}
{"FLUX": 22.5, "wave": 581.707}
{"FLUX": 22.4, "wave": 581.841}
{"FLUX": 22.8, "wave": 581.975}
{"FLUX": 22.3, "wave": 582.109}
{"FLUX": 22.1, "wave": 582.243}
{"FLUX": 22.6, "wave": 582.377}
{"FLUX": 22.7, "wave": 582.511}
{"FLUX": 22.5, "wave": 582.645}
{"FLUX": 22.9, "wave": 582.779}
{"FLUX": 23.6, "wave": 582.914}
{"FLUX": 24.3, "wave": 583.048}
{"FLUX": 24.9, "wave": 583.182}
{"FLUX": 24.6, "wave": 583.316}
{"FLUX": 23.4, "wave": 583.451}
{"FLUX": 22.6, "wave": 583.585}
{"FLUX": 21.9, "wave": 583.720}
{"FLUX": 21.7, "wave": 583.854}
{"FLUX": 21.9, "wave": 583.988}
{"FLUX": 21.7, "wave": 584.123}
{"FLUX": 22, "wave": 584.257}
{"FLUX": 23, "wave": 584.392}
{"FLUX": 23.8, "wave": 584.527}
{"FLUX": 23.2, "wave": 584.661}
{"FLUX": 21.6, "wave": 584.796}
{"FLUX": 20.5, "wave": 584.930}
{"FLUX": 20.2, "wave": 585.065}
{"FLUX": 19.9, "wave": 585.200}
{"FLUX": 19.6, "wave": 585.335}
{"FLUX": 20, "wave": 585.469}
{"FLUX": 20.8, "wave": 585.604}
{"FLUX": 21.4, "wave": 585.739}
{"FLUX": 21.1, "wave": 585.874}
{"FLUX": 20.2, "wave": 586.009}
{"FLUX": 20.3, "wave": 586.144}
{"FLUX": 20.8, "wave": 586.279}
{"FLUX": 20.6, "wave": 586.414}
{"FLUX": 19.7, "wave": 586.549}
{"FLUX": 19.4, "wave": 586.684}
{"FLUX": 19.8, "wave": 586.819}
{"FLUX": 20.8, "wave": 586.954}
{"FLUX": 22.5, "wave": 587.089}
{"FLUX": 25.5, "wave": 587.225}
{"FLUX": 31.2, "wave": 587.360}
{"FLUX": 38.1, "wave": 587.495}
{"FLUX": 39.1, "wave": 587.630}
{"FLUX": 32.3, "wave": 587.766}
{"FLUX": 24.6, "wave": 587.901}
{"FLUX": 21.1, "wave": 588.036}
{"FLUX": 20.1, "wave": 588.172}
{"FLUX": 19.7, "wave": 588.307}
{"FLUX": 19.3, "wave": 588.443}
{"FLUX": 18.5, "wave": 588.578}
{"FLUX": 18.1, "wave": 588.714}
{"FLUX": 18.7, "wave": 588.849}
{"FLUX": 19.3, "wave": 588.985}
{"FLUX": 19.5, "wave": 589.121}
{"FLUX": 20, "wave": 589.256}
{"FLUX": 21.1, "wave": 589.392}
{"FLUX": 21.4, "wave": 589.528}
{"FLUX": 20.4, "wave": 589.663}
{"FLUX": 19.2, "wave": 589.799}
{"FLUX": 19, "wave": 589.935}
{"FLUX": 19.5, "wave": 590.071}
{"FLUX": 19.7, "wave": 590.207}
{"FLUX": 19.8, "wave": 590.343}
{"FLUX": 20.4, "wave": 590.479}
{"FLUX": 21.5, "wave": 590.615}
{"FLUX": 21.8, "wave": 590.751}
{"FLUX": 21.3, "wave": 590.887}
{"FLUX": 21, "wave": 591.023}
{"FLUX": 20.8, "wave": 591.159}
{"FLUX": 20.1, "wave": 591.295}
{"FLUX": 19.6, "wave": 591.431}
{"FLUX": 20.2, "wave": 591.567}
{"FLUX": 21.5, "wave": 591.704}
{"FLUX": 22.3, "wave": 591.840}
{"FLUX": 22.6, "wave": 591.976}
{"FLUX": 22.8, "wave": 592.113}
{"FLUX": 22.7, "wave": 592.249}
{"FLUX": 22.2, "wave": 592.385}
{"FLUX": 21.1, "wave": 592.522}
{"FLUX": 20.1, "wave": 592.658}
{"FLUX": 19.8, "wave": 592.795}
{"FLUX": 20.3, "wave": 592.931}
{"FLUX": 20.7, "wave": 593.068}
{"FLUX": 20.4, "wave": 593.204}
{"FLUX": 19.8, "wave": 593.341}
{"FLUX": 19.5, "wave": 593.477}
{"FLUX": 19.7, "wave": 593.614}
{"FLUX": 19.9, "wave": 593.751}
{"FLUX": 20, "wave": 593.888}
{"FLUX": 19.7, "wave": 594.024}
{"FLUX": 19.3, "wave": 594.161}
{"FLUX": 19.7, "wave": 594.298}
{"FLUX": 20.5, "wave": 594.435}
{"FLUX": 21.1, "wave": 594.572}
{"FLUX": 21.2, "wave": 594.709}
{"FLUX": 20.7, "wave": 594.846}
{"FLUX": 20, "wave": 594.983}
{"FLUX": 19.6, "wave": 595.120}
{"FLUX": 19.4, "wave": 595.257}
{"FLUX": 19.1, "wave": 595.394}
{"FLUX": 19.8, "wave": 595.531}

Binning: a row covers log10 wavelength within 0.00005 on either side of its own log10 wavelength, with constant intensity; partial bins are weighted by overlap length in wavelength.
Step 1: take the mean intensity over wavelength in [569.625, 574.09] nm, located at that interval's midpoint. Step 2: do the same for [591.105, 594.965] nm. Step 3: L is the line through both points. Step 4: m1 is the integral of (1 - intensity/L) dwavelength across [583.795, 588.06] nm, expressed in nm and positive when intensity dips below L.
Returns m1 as -0.45 nm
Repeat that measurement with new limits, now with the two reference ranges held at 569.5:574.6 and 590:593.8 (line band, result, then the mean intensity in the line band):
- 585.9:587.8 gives -0.35 nm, 24.8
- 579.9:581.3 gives 0.04 nm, 20.5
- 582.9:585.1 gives -0.17 nm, 22.7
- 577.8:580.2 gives -0.09 nm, 22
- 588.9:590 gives 0.05 nm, 20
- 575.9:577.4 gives -0.03 nm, 21.7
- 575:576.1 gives -0.05 nm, 22.4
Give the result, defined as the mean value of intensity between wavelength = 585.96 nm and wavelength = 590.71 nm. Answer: 22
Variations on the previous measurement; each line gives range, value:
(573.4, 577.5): 21.7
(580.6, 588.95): 22.5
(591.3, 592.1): 21.2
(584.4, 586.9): 20.8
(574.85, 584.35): 22.1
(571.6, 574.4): 21.4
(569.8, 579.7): 21.7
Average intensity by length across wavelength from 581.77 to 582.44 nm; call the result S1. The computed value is 22.4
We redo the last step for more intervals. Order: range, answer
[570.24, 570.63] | 20.3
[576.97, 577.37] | 21.7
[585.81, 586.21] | 20.5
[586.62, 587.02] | 20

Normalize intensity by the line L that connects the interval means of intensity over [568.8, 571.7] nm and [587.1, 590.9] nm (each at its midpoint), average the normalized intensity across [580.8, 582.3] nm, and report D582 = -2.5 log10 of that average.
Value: -0.040 mag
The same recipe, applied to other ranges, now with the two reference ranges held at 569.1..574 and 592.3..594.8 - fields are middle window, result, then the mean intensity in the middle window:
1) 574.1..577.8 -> -0.037 mag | 22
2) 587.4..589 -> -0.182 mag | 24.4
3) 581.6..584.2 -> -0.098 mag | 22.8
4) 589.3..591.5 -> 0.003 mag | 20.4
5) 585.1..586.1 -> 0.016 mag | 20.4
